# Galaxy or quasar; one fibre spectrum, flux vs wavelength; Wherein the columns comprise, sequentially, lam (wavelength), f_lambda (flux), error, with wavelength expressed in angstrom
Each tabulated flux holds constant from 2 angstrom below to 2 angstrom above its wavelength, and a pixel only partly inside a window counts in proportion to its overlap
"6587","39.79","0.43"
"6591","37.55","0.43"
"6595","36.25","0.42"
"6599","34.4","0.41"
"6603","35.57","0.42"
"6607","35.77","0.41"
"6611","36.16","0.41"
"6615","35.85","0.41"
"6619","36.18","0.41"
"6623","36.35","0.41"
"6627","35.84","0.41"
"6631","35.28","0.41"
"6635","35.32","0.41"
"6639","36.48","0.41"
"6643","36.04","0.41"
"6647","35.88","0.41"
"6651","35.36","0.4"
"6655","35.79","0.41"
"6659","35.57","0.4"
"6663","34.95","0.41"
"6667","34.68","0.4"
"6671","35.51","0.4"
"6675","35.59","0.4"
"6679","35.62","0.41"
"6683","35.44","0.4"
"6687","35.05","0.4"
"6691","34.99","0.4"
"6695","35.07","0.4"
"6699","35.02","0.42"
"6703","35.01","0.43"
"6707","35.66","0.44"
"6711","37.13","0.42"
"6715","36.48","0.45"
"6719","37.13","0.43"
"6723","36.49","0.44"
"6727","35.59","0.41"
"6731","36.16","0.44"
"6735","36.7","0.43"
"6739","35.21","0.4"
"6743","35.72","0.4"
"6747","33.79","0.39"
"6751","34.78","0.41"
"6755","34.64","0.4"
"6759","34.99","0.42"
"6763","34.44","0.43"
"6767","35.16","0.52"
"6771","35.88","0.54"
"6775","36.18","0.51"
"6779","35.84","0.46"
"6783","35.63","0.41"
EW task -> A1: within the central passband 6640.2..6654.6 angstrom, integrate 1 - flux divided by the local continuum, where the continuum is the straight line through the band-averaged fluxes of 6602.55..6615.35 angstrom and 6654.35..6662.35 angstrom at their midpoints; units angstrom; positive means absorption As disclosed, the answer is -0.1 angstrom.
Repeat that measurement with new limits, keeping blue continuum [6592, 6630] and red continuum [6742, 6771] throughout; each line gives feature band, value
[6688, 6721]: -0.6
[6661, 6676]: 0.1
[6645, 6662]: 0.0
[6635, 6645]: -0.1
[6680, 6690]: 0.0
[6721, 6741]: -0.6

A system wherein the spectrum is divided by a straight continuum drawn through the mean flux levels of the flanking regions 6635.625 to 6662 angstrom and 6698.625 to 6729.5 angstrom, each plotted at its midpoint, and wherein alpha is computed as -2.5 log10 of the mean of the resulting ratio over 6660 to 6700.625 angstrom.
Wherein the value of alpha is 0.023 mag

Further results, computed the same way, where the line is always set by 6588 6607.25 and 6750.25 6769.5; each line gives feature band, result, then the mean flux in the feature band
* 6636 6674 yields 0.00 mag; 35.6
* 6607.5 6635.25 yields 0.00 mag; 35.9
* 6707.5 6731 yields -0.04 mag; 36.5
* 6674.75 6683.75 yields 0.00 mag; 35.6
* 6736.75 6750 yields 0.00 mag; 34.9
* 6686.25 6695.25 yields 0.01 mag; 35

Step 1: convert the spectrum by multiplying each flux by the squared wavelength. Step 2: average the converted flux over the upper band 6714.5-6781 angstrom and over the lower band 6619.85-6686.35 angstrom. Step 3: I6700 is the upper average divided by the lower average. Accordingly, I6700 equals 1.03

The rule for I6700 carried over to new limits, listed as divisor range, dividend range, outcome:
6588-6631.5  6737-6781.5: 1.02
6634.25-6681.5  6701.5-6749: 1.03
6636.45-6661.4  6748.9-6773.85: 1.01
